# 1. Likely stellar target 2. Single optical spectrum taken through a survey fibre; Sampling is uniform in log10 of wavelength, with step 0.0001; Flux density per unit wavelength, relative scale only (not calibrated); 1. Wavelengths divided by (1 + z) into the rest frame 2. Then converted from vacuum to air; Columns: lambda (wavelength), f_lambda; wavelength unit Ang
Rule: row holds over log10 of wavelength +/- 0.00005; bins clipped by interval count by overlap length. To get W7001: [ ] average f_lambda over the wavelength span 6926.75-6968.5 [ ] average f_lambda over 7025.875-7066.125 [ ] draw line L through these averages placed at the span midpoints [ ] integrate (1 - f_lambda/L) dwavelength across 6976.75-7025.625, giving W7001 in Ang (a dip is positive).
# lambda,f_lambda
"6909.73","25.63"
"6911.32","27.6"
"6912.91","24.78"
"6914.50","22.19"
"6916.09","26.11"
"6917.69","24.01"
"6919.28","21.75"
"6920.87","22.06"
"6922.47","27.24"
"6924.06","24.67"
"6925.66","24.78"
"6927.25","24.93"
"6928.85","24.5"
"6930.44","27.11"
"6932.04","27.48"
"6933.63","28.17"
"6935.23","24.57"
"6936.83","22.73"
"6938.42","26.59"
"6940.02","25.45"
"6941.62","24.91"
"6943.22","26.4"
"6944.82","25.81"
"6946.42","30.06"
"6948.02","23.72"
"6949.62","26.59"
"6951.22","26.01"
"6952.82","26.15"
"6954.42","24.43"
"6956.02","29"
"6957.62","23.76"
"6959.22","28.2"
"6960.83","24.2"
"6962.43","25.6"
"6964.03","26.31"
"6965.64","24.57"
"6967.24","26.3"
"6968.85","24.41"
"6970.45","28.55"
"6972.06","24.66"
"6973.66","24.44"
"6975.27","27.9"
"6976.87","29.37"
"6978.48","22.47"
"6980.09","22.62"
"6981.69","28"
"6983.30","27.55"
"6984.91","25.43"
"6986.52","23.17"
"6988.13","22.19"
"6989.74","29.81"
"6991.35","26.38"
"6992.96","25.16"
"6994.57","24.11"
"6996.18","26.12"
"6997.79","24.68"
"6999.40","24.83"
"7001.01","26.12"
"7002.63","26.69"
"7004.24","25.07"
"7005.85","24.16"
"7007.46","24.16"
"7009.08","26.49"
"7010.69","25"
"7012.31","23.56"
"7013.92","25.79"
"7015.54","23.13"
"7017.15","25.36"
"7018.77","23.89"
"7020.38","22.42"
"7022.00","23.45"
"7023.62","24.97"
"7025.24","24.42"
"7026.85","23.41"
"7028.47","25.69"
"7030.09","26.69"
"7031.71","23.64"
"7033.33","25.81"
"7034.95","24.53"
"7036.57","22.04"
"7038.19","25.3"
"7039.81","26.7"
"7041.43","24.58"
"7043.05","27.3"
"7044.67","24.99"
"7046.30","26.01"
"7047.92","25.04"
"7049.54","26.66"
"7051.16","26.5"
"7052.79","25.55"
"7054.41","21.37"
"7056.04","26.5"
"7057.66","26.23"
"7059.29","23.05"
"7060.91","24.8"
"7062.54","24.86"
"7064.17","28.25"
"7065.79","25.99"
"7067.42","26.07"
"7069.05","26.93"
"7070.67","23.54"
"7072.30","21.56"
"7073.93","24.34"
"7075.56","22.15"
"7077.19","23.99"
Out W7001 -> 1.1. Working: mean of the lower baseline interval 25.9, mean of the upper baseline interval 25.3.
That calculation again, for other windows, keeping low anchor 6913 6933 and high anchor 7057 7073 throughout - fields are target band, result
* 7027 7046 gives -0.1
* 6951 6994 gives -1.5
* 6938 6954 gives -0.8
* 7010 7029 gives 0.6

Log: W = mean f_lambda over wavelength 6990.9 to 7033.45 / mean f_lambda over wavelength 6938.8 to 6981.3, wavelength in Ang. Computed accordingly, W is 0.96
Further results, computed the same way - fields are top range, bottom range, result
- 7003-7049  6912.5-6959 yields 0.98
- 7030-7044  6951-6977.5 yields 0.96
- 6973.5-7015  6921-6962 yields 0.98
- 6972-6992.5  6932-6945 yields 1.00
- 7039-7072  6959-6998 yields 0.99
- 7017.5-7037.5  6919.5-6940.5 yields 0.96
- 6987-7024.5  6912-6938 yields 1.00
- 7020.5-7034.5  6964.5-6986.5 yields 0.96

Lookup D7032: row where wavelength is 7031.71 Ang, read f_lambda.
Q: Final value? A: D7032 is 23.64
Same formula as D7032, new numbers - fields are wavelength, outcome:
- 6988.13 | 22.19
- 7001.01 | 26.12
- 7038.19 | 25.3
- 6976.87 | 29.37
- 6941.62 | 24.91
